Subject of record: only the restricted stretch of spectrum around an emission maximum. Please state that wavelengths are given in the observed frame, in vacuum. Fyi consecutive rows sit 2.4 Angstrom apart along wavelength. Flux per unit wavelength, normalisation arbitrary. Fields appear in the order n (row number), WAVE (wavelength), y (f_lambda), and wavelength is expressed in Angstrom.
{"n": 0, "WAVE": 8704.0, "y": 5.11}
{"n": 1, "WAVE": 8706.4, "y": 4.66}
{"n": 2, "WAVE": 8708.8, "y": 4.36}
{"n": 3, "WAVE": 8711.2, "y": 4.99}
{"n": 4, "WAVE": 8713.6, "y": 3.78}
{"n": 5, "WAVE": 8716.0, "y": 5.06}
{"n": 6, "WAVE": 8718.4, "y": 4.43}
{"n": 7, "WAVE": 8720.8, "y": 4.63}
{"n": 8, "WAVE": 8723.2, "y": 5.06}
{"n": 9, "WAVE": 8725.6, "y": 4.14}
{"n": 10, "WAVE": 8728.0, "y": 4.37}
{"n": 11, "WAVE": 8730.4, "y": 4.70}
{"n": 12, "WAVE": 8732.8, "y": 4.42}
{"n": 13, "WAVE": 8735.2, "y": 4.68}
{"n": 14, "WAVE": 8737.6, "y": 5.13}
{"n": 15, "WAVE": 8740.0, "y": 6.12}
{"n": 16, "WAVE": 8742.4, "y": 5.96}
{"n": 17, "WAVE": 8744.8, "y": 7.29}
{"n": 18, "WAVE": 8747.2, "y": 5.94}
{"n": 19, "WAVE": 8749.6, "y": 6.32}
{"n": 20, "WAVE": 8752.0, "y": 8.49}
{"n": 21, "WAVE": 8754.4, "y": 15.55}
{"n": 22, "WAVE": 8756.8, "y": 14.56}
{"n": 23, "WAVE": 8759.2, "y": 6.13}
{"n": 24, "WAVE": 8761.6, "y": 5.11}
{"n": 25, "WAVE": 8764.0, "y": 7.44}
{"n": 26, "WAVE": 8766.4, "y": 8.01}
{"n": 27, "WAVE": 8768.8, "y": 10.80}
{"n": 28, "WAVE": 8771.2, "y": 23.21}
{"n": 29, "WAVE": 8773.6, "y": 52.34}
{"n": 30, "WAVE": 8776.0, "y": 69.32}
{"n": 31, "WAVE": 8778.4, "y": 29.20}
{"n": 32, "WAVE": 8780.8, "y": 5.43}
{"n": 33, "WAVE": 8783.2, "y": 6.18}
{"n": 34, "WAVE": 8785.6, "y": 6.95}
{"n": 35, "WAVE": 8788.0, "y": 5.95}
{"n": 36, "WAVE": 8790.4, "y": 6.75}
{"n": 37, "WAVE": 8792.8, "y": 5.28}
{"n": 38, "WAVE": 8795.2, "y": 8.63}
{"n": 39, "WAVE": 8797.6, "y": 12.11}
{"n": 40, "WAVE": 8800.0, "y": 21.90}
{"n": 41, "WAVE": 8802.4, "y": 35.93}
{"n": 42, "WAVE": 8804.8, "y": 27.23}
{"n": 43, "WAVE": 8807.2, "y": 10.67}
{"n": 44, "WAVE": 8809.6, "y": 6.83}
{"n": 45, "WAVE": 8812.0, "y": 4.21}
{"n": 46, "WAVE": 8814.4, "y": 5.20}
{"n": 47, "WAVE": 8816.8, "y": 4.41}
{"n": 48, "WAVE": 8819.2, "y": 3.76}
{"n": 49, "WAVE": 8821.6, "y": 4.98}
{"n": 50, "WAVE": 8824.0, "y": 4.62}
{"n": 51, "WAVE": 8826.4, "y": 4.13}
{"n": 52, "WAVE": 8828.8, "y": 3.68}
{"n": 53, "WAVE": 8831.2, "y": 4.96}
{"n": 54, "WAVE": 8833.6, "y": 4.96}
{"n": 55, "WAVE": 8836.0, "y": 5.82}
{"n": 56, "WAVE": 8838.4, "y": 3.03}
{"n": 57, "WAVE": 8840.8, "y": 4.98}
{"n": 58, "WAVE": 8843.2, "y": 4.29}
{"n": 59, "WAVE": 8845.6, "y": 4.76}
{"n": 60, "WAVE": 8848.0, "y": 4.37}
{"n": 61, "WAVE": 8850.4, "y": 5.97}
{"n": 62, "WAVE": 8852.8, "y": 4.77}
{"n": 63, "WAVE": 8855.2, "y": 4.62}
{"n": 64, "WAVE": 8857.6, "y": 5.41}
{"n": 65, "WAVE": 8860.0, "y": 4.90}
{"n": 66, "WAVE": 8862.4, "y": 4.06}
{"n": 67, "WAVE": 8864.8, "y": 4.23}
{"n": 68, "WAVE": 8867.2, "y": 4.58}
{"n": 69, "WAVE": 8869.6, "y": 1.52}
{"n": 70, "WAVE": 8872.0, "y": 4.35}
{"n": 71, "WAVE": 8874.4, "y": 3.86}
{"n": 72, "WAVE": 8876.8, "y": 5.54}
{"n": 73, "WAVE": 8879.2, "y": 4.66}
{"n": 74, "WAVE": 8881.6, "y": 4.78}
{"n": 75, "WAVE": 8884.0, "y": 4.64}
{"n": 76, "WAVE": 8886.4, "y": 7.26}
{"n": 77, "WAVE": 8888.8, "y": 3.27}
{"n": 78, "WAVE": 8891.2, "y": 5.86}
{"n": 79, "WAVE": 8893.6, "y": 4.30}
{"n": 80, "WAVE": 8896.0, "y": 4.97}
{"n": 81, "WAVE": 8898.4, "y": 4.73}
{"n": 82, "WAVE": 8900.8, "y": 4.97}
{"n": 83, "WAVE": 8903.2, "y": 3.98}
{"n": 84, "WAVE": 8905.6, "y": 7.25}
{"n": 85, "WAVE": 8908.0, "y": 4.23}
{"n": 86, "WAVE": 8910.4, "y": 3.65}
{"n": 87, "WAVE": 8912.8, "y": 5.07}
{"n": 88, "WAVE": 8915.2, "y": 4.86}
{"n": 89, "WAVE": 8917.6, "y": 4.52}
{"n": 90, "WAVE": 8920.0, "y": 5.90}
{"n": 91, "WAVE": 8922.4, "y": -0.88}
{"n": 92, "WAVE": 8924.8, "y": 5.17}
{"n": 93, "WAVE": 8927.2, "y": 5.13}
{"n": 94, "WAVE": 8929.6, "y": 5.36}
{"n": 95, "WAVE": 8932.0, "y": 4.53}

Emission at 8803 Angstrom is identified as [N II]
